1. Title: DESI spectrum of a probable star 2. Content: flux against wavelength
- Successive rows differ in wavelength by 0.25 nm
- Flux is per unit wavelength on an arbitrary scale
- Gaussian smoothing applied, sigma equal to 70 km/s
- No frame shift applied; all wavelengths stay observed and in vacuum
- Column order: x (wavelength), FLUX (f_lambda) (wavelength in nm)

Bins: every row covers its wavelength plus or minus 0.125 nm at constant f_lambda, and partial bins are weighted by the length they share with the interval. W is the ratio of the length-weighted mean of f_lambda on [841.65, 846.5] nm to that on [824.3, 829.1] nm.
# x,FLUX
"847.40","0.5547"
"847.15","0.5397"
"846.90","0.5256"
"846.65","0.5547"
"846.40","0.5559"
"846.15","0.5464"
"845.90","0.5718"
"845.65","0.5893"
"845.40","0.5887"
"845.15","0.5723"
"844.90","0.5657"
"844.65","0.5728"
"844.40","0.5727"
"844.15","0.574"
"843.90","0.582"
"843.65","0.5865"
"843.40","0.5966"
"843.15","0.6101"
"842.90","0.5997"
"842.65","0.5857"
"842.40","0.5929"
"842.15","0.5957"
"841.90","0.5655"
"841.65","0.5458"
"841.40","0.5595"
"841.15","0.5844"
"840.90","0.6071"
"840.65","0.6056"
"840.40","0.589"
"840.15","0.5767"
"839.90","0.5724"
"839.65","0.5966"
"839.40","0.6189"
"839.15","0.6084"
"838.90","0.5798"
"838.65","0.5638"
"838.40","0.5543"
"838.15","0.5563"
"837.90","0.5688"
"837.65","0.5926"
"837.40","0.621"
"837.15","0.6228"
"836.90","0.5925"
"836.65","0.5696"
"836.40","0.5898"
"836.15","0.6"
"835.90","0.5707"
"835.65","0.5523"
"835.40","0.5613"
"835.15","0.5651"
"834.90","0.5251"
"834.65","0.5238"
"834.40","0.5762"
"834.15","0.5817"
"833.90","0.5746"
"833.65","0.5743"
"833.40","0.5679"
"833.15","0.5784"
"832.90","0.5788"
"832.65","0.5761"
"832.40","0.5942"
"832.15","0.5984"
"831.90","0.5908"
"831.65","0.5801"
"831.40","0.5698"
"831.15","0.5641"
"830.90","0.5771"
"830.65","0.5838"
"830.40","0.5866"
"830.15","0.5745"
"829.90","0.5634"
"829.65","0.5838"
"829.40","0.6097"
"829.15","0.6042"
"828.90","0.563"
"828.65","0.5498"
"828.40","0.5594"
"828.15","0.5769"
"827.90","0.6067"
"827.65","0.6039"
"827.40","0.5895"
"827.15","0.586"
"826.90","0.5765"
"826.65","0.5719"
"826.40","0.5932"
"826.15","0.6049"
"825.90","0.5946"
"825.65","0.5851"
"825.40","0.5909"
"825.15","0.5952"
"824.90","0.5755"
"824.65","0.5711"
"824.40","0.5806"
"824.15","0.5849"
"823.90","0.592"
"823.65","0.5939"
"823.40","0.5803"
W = 0.99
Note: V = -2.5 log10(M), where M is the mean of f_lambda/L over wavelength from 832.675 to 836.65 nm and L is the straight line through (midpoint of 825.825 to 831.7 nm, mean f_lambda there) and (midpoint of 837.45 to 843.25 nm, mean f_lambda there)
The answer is 0.03 mag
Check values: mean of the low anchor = 0.582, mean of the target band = 0.568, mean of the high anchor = 0.584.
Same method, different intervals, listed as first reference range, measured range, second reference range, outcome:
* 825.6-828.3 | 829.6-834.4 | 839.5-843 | 0.02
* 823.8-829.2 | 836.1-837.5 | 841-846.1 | -0.03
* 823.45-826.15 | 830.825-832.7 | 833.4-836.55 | -0.02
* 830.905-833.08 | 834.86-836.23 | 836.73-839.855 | 0.04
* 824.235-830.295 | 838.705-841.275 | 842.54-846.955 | -0.03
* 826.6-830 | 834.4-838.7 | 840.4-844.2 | 0.02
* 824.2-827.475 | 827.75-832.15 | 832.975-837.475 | 0.00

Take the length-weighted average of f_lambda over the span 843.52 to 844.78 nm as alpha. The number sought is 0.578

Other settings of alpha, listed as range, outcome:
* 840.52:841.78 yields 0.58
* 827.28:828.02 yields 0.6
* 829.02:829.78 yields 0.599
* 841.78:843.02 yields 0.588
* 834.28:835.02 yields 0.542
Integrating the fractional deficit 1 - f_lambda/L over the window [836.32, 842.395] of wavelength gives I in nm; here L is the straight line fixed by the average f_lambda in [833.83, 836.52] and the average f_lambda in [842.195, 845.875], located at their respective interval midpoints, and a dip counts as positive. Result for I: -0.112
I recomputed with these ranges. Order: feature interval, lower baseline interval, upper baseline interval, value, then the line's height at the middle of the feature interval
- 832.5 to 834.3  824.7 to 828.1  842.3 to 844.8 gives 0.038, 0.589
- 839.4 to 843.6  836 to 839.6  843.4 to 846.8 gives -0.052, 0.58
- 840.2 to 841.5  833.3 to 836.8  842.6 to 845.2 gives -0.025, 0.578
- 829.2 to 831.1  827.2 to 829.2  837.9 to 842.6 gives -0.006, 0.581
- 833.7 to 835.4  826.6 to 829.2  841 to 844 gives 0.068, 0.582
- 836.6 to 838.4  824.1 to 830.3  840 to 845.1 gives -0.013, 0.583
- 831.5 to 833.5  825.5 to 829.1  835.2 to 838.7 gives -0.006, 0.581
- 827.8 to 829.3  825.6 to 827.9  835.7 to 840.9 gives 0.034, 0.59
